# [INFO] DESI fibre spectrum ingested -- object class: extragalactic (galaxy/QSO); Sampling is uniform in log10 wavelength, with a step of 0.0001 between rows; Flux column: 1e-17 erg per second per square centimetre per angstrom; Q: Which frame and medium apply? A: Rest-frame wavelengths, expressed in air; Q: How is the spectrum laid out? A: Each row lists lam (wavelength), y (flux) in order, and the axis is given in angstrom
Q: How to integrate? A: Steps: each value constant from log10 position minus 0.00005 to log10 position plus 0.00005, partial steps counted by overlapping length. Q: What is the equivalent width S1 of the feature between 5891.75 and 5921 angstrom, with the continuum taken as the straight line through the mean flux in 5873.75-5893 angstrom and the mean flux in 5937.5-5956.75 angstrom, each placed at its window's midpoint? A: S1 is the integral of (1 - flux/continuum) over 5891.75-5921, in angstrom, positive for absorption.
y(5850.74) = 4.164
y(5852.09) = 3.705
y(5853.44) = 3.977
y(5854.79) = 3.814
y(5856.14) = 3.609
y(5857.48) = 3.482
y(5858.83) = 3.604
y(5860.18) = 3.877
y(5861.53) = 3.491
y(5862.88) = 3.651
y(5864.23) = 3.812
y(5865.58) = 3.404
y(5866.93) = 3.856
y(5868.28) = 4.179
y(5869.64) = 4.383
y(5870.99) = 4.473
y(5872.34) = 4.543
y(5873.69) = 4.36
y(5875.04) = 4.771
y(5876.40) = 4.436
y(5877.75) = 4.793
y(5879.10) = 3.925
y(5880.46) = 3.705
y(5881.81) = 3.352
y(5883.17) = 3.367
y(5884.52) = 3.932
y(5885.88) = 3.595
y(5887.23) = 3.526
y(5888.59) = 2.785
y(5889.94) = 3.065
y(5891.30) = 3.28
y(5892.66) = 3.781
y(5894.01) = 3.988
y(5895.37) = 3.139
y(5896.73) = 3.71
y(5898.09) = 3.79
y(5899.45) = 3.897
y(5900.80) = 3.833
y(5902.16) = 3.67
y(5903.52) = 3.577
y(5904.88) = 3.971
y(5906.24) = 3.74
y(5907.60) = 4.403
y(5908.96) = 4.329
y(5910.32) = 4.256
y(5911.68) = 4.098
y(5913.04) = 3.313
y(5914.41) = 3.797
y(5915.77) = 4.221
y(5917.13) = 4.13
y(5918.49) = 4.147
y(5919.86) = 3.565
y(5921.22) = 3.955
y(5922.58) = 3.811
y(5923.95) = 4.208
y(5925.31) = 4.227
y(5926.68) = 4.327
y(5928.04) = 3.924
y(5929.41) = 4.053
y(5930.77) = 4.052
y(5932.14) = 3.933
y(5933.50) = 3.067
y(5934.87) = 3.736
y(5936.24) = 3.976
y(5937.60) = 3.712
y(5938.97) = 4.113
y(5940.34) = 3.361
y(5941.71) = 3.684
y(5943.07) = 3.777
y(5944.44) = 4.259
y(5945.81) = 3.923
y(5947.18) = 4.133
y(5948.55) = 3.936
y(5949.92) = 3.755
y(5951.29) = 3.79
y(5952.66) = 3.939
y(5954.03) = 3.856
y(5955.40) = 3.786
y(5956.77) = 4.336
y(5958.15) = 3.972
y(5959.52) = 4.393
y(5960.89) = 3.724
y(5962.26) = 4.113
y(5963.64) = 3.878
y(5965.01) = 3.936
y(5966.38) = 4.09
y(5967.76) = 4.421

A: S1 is -0.5 angstrom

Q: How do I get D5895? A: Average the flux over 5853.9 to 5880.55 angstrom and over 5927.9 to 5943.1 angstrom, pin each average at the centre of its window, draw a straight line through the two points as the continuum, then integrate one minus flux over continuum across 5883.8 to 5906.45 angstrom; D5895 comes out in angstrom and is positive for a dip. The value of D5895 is 1.8 angstrom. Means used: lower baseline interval 4.01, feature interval 3.6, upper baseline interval 3.78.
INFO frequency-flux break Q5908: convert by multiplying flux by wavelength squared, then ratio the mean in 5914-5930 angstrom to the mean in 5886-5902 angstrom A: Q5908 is 1.15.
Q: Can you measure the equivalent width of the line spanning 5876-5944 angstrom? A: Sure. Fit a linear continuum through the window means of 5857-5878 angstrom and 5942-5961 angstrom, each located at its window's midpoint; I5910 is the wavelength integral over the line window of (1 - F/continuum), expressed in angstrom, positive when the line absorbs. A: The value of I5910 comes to 3.3 angstrom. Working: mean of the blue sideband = 4.06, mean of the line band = 3.82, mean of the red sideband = 3.97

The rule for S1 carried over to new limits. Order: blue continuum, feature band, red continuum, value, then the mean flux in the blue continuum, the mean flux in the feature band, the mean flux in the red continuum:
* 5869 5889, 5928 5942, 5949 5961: 0.7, 4.01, 3.78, 3.96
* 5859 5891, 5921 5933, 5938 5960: -0.4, 3.87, 4.04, 3.93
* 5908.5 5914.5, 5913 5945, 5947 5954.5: 0.2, 3.96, 3.9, 3.89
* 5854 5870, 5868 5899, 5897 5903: -0.7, 3.75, 3.86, 3.79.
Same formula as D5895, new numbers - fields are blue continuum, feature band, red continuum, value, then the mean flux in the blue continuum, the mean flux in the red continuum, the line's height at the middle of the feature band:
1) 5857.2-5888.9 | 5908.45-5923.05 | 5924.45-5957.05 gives -0.2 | 3.9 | 3.9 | 3.9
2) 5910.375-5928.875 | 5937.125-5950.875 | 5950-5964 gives 0.4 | 3.99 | 3.97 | 3.98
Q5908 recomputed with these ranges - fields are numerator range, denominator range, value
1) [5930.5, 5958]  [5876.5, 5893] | 1.09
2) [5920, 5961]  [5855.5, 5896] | 1.05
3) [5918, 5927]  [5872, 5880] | 0.92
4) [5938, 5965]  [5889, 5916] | 1.06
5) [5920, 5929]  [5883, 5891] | 1.21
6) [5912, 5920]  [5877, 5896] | 1.09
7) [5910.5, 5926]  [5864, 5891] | 1.03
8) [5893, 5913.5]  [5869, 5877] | 0.87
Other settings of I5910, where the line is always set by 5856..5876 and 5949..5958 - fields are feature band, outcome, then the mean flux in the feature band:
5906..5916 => -0.19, 4.02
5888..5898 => 1.36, 3.42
